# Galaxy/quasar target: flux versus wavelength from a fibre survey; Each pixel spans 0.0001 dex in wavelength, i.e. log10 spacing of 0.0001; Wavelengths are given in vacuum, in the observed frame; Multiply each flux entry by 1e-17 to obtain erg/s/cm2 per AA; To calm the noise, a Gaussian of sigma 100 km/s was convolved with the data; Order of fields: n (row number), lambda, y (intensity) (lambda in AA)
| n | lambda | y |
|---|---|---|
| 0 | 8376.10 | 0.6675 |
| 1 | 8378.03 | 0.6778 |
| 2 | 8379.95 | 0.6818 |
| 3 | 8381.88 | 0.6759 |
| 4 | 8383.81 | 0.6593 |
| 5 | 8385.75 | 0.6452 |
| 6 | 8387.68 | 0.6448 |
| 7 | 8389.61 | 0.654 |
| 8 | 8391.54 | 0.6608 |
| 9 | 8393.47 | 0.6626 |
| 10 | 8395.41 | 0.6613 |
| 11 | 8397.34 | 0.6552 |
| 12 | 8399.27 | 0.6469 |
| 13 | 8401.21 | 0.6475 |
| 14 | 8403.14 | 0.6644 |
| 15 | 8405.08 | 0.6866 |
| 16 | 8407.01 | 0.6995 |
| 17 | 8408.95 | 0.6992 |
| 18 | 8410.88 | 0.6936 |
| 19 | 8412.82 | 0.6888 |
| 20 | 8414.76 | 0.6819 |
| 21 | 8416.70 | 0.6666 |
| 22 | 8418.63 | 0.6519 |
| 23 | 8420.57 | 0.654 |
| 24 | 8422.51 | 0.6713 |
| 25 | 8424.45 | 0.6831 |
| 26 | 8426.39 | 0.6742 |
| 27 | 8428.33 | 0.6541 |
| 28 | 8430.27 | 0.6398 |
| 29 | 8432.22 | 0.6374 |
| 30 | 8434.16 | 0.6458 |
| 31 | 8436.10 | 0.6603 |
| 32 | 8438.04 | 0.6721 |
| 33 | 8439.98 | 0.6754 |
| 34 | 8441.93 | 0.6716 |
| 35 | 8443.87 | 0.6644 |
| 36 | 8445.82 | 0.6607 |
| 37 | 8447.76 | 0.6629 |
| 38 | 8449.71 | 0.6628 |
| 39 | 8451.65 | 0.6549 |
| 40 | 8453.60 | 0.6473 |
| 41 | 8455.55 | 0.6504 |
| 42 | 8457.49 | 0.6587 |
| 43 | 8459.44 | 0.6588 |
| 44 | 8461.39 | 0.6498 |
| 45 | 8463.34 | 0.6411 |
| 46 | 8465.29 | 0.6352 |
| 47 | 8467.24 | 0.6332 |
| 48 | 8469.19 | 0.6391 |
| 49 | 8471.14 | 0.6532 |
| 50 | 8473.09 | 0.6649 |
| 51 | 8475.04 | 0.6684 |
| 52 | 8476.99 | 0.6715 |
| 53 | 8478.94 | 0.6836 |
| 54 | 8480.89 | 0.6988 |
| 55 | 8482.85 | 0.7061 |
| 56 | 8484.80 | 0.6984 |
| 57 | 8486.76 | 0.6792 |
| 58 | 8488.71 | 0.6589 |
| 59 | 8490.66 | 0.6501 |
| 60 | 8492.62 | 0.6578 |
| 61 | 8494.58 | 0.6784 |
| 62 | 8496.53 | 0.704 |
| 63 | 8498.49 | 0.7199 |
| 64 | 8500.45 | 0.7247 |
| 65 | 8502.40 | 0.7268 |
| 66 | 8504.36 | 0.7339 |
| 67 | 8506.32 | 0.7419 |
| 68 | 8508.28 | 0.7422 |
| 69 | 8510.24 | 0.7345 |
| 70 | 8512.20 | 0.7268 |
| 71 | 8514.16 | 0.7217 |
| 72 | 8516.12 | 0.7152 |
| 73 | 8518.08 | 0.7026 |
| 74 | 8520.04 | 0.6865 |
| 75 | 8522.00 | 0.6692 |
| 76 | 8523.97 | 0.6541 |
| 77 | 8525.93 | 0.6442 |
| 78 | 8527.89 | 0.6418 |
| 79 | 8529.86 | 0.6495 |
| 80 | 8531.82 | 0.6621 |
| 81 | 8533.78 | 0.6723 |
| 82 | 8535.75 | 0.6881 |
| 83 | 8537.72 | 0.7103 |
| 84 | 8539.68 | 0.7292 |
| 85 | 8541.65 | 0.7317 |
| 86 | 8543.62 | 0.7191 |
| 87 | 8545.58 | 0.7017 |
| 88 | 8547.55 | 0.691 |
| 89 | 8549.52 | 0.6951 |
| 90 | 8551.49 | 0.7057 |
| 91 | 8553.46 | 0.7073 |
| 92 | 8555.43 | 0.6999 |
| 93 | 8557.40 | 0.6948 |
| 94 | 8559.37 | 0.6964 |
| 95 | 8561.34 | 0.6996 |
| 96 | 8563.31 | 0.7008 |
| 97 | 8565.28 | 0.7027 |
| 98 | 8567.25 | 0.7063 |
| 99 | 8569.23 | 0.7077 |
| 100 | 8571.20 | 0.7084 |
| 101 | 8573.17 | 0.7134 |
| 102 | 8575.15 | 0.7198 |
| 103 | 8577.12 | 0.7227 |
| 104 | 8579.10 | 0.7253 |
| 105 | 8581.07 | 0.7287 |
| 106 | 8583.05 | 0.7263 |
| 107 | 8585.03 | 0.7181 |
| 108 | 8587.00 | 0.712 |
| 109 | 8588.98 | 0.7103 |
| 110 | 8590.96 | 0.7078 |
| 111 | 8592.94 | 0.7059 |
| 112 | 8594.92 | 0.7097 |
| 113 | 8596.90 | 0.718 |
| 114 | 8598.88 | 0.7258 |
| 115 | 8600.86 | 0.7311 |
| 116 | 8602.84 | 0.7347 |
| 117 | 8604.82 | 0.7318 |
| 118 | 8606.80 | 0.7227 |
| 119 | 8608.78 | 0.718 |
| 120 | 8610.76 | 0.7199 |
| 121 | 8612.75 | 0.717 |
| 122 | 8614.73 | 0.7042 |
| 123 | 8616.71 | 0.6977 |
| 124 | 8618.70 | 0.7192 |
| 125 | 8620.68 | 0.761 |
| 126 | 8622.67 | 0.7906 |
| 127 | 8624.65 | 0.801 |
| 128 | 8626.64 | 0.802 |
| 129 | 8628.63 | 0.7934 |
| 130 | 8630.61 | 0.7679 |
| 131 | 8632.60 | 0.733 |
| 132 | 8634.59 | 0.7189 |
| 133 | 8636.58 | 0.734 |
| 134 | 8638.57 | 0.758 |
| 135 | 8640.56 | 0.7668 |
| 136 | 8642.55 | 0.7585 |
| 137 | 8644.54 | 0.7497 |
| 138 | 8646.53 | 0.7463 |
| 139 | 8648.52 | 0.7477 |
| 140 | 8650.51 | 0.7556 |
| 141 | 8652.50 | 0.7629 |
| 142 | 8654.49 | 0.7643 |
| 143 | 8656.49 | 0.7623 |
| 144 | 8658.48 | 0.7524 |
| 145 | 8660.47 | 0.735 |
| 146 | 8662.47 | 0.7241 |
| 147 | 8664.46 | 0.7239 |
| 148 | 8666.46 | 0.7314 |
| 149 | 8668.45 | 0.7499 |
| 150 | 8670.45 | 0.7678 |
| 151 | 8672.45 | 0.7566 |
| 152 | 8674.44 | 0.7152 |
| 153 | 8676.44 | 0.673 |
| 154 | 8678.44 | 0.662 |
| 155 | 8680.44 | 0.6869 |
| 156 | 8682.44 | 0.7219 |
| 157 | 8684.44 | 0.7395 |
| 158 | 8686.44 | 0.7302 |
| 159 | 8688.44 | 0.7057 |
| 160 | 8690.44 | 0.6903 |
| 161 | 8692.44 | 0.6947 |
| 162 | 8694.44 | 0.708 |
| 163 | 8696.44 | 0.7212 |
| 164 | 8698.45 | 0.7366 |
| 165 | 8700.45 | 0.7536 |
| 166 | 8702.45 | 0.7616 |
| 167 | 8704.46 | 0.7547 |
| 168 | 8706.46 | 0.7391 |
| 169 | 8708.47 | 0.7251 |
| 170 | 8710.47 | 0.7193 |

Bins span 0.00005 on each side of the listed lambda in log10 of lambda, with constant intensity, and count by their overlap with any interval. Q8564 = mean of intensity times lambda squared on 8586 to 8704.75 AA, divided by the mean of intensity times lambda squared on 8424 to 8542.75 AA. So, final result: 1.1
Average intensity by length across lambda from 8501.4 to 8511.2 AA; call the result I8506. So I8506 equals 0.736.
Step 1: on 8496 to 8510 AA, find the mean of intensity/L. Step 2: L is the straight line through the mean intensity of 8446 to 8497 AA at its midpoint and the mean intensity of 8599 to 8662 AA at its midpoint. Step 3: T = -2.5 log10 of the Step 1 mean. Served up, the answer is -0.07 mag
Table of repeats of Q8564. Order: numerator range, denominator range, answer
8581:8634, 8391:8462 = 1.15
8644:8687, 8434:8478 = 1.17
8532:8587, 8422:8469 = 1.11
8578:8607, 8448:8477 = 1.14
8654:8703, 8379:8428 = 1.16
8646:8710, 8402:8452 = 1.16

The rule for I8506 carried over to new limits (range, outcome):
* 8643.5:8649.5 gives 0.748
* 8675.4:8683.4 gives 0.685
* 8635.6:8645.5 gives 0.753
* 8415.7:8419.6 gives 0.66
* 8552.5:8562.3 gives 0.7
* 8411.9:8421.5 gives 0.669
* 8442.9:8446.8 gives 0.663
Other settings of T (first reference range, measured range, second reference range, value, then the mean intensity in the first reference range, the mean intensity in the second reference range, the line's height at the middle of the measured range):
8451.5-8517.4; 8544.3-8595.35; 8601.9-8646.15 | 0.02 mag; 0.684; 0.745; 0.721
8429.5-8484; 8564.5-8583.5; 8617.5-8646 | 0.02 mag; 0.66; 0.76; 0.727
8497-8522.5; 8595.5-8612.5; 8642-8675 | 0.02 mag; 0.72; 0.748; 0.737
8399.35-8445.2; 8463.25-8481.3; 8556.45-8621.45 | 0.04 mag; 0.668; 0.716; 0.682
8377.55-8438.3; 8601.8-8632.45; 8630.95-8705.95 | -0.04 mag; 0.665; 0.734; 0.721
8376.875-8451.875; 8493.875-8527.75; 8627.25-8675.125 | -0.01 mag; 0.666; 0.75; 0.7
